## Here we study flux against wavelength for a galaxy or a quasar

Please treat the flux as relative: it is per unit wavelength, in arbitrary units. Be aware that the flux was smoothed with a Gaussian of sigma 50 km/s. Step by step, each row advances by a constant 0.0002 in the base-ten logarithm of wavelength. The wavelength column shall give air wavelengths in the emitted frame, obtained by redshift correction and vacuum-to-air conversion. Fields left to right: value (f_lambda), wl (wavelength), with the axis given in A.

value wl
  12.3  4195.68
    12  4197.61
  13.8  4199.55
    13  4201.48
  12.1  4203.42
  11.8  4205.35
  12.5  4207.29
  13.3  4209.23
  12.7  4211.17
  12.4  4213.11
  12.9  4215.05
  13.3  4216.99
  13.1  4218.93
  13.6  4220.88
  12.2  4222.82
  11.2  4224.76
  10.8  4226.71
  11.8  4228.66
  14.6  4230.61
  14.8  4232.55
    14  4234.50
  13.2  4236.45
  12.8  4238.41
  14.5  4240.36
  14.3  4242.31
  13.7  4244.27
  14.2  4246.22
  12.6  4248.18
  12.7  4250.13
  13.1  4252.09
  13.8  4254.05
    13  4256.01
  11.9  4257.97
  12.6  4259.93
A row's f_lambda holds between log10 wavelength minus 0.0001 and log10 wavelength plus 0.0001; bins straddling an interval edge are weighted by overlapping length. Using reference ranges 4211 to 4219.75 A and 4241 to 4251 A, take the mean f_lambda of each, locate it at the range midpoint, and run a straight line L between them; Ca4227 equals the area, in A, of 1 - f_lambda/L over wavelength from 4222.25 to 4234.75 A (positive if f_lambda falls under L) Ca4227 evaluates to 0.4 A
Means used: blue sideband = 12.9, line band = 12.7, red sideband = 13.5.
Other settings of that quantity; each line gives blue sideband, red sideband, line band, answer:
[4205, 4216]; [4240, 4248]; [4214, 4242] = 0.5 A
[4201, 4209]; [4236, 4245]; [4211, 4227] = 0.5 A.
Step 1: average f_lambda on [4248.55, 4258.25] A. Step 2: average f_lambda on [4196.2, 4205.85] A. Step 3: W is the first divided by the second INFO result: 1.03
